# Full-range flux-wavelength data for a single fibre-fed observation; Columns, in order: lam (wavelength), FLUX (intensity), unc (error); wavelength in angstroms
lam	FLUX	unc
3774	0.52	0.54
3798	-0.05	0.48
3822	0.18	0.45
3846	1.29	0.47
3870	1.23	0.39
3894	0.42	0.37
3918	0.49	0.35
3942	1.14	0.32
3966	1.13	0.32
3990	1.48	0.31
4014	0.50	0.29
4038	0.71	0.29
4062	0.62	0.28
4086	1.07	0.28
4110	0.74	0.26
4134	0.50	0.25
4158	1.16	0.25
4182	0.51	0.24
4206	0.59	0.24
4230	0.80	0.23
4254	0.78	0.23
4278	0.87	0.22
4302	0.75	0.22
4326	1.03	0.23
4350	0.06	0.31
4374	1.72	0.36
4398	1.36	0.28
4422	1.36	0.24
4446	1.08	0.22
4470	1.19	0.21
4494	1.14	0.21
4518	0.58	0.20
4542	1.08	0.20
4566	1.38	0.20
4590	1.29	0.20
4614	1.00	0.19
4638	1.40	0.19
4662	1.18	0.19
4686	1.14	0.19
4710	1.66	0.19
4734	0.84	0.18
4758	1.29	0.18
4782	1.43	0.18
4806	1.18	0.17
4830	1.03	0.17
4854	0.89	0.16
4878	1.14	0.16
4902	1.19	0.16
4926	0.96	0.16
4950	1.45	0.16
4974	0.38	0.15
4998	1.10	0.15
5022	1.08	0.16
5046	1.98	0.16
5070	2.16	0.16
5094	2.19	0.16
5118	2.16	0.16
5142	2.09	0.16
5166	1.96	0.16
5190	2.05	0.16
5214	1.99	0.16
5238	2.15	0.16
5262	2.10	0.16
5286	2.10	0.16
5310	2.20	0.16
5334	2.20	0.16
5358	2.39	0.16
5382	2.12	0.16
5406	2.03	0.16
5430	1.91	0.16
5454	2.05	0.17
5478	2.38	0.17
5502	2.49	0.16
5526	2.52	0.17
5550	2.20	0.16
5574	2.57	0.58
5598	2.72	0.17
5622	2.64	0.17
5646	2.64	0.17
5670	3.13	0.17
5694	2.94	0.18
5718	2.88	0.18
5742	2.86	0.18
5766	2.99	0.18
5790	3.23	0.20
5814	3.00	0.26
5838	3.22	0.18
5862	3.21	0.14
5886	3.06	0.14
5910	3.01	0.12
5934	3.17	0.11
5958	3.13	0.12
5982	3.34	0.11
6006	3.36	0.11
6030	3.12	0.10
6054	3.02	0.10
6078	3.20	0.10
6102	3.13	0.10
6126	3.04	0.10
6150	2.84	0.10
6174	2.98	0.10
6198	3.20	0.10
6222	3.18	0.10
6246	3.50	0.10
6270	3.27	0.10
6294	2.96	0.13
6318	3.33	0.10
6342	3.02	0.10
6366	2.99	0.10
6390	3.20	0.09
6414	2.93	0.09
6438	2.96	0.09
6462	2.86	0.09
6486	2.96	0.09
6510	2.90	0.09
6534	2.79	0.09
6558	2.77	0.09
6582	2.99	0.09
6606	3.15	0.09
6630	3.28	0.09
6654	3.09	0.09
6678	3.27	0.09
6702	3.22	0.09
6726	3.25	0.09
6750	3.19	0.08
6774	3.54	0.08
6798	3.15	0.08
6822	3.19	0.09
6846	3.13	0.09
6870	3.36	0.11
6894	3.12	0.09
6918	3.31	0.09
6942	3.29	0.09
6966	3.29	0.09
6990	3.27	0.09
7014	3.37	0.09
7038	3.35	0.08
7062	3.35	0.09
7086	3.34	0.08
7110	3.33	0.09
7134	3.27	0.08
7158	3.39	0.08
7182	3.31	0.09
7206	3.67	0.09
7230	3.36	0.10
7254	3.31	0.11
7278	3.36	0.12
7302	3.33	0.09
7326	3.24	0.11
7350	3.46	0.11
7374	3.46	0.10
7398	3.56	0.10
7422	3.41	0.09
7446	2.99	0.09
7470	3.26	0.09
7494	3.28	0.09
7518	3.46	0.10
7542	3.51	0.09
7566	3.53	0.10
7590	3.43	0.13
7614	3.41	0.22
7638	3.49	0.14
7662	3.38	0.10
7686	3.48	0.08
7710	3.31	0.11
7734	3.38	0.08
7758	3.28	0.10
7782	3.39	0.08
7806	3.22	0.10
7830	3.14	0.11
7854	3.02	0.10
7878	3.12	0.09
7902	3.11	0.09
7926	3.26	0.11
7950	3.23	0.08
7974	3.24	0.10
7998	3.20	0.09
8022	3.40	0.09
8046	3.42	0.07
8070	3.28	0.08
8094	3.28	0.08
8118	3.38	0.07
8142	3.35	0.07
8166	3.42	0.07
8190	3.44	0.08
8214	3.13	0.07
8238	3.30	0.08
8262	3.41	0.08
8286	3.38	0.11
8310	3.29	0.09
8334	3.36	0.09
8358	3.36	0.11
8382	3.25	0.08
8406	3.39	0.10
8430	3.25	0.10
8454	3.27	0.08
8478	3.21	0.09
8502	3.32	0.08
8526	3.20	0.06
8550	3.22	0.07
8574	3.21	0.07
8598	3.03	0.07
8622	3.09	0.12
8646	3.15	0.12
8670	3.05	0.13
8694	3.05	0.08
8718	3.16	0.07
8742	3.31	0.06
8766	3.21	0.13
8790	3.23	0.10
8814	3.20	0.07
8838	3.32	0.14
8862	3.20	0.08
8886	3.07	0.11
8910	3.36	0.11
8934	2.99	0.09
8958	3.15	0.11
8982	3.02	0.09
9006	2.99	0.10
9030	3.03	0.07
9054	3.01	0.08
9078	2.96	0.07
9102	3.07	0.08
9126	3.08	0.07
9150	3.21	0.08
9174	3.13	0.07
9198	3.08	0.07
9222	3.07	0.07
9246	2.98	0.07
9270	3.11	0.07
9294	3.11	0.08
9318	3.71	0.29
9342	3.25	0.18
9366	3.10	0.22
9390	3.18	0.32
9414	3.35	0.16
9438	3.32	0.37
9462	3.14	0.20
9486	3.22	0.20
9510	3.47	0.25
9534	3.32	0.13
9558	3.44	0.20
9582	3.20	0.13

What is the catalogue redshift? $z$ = 0.26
